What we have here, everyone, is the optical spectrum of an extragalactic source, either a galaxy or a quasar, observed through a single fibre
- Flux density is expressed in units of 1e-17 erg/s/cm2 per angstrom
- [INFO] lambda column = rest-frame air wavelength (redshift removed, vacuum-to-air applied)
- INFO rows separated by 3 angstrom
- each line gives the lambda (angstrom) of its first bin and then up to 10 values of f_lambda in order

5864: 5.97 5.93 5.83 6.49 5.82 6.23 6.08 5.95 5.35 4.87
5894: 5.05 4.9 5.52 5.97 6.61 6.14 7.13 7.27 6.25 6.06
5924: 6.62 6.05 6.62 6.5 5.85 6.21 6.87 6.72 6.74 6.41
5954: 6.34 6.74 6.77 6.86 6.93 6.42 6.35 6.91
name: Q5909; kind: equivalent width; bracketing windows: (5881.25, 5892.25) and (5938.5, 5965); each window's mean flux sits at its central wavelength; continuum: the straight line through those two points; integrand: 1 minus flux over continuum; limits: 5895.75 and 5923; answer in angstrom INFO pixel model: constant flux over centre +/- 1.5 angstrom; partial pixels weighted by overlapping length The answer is -1.3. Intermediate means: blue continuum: 5.54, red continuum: 6.65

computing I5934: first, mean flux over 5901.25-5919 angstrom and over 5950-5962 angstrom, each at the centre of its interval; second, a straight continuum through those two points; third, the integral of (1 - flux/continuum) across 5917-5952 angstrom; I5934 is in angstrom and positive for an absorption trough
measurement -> 0.9 angstrom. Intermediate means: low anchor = 6.56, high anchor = 6.58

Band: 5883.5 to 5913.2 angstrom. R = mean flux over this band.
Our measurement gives 5.74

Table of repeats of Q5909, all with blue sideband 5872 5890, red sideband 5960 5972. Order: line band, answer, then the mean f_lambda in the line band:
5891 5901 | 1.61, 5.1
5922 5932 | -0.11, 6.41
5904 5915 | -0.87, 6.68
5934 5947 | 0.08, 6.43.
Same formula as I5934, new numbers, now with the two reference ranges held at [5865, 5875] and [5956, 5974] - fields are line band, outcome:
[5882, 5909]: 2.8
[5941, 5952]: -0.2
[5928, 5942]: 0.3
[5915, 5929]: 0.1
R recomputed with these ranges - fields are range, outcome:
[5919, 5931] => 6.32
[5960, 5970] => 6.76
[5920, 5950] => 6.43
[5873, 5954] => 6.16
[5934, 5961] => 6.51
